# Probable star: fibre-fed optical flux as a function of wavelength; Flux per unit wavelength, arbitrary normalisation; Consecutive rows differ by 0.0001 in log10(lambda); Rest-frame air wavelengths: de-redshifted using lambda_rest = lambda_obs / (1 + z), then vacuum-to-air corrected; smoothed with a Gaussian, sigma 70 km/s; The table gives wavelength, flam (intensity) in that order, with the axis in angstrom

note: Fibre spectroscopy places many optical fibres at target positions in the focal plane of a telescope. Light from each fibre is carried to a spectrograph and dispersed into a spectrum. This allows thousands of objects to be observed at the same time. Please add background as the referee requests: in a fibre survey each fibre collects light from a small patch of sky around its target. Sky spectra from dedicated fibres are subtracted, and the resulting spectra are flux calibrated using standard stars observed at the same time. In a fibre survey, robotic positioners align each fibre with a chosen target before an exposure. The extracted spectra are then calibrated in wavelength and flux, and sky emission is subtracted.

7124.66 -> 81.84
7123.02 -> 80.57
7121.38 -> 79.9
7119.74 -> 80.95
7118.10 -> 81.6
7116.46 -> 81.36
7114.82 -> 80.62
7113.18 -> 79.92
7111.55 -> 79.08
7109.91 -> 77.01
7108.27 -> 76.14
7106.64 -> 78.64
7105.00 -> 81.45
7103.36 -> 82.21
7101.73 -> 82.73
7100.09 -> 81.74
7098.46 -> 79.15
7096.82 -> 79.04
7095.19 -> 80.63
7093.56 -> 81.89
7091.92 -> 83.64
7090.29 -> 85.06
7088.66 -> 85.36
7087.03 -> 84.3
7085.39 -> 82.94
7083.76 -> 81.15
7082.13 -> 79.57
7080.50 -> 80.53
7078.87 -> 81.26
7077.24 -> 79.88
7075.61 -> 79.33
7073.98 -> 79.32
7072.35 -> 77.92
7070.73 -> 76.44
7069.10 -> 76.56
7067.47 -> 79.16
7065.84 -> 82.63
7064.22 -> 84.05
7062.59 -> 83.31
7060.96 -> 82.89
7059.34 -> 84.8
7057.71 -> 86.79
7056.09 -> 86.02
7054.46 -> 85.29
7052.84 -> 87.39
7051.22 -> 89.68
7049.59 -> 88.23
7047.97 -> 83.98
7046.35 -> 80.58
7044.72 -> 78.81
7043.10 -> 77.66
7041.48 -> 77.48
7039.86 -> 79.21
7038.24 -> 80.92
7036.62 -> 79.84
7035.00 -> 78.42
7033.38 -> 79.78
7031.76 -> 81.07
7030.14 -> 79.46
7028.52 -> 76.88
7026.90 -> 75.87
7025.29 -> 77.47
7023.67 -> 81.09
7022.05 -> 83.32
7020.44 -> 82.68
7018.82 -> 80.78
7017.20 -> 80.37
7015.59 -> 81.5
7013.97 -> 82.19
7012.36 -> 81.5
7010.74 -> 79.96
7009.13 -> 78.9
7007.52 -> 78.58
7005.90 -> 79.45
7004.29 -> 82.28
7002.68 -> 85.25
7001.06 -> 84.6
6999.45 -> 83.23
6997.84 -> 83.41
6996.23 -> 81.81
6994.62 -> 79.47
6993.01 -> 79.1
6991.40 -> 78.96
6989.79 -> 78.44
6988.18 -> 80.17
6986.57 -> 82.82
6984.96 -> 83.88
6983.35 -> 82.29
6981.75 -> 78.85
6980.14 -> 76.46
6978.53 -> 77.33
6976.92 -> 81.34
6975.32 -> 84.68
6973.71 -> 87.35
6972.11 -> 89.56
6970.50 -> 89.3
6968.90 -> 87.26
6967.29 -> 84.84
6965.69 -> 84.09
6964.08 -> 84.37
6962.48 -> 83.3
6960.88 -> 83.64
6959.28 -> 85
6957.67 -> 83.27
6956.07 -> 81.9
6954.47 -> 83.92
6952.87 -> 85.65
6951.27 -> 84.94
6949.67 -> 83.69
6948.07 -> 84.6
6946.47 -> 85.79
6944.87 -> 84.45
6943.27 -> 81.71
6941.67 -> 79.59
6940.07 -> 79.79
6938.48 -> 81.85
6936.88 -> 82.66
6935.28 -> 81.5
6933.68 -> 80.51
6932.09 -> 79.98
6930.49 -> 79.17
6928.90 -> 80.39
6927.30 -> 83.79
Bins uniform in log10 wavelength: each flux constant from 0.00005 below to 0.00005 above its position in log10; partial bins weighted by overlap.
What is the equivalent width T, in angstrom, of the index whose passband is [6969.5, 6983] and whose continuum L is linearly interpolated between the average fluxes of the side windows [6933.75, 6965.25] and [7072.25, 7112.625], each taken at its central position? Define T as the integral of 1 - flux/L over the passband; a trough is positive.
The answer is -0.1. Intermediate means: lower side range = 83.2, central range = 83.2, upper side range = 80.8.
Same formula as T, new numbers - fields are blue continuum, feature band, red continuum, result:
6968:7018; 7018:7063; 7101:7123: -0.30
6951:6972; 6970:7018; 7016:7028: 0.38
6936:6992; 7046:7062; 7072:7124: -0.81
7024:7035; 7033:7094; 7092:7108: -1.75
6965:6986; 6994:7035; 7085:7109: 1.09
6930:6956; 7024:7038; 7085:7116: 0.50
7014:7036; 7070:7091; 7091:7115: -0.21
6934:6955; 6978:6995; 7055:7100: 0.56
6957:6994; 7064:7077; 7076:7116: 0.34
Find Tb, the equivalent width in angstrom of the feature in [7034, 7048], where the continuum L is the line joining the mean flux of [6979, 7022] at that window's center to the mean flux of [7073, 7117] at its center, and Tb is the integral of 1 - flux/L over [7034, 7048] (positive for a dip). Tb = 0.27 angstrom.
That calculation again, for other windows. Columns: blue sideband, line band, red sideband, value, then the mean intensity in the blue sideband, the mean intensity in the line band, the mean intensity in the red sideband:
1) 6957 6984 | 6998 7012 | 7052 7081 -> 0.2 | 83.7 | 81.6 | 81.9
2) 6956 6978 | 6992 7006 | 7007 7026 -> 0.0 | 85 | 82.2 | 80.8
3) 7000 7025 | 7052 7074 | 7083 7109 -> -0.2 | 81.4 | 82.5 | 81.6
